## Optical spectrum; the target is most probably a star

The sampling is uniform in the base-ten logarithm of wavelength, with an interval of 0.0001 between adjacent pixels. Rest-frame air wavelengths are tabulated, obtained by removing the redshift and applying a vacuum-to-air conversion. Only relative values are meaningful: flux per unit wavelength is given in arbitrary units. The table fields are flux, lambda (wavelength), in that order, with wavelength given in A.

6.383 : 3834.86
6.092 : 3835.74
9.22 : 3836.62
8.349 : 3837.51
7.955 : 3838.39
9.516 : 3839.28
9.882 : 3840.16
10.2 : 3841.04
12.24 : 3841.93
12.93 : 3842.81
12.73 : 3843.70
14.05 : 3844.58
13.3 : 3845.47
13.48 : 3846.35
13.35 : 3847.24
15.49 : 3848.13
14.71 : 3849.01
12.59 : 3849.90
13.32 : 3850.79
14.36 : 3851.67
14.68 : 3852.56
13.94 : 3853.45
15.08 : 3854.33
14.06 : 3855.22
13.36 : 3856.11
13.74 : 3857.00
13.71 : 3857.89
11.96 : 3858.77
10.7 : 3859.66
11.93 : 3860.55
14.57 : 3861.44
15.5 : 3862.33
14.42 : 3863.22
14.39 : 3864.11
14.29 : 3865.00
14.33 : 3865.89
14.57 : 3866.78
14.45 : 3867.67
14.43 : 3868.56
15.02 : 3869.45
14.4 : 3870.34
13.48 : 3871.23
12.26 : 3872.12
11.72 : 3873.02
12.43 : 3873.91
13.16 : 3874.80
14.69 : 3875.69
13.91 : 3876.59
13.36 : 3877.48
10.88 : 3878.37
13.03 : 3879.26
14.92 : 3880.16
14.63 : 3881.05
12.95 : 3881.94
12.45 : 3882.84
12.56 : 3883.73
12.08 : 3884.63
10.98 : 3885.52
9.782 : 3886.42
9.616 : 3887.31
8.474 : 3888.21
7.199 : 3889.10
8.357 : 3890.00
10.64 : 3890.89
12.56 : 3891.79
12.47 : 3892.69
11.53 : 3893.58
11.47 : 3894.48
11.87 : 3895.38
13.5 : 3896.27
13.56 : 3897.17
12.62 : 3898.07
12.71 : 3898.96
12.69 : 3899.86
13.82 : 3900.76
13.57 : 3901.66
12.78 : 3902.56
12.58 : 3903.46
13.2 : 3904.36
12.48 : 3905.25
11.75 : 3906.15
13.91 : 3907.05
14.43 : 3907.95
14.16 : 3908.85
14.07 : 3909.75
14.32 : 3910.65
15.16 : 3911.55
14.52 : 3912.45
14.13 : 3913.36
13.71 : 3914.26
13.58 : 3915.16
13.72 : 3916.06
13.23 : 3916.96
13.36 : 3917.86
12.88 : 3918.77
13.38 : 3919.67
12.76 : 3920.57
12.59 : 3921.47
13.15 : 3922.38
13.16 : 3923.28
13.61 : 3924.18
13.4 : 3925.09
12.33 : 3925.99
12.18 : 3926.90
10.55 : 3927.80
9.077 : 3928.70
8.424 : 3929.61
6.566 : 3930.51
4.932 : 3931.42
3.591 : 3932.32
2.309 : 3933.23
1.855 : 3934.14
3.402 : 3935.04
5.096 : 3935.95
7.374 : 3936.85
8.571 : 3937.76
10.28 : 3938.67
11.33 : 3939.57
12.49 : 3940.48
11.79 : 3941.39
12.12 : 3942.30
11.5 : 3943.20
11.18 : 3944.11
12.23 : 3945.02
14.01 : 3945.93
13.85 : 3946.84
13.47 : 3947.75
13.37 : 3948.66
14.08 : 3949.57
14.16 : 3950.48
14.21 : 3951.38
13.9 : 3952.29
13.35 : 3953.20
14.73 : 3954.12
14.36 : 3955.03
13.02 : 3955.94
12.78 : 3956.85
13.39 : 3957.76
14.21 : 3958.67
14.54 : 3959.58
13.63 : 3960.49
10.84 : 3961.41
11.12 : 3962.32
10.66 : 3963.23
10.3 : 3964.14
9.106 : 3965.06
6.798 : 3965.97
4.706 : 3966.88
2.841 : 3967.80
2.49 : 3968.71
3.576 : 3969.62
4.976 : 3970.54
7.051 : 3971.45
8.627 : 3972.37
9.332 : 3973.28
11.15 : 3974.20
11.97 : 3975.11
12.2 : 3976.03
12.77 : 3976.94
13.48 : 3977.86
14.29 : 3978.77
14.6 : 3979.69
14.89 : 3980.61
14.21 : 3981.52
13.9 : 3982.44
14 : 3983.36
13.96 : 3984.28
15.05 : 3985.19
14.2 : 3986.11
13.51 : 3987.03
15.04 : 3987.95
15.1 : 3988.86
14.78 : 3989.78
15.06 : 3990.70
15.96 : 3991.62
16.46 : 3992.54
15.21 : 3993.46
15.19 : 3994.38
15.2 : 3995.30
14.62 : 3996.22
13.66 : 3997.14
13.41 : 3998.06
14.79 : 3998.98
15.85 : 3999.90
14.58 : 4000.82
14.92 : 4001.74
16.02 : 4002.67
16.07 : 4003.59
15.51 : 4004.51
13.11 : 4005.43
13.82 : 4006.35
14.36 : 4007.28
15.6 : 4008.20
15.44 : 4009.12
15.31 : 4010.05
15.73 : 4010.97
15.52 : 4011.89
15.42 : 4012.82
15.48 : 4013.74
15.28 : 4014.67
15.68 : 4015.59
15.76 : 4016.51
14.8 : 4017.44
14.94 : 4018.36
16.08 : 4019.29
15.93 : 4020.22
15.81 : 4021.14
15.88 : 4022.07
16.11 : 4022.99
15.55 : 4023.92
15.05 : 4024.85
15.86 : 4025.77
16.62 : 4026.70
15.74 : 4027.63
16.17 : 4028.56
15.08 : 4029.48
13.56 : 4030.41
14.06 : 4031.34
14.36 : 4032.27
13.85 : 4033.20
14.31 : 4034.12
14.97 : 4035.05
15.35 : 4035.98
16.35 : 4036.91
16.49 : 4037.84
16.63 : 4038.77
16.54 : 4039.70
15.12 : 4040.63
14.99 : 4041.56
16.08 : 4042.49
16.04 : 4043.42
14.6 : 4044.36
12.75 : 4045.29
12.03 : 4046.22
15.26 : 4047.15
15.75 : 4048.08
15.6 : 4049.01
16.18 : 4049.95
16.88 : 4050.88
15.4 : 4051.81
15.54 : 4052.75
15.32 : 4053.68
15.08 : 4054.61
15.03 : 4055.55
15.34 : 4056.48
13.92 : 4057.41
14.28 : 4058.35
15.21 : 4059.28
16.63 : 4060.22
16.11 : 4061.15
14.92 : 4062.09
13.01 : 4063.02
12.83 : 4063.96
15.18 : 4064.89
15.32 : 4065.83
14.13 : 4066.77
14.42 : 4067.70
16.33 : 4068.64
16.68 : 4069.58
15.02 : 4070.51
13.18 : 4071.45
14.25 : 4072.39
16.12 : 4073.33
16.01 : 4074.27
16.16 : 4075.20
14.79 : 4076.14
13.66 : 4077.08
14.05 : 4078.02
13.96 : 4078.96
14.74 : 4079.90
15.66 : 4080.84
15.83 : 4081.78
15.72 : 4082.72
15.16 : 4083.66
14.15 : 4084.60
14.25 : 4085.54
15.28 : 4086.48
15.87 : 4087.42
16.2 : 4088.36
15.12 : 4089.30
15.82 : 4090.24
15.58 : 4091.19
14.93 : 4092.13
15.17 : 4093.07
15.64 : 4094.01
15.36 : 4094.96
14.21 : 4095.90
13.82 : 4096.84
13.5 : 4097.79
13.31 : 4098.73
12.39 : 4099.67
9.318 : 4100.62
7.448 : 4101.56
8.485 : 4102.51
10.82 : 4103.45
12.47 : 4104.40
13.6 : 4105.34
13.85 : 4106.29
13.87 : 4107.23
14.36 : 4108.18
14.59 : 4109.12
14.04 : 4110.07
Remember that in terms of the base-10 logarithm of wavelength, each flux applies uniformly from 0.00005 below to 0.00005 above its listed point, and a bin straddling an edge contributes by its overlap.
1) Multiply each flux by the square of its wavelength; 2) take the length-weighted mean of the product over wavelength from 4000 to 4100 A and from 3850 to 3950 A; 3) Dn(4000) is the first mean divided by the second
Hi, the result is 1.34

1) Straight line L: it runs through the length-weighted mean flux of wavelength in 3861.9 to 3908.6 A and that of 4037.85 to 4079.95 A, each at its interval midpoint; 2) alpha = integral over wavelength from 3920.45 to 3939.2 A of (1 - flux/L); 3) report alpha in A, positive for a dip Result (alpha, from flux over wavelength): 6.4 A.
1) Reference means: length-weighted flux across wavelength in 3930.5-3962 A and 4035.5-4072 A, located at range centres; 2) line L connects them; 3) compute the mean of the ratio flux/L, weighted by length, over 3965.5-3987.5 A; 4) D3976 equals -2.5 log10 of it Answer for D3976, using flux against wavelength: 0.16 mag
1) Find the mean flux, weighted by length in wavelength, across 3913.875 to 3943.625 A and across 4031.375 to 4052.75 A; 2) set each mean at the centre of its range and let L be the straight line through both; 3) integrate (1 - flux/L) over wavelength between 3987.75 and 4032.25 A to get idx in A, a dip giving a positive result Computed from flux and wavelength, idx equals -4.6 A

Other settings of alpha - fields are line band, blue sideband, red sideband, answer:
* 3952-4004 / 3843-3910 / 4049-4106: 4.6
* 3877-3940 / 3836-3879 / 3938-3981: 4.0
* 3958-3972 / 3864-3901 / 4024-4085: 5.3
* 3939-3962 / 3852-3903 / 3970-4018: 0.9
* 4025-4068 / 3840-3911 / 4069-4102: -2.6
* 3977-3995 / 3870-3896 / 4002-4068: -0.6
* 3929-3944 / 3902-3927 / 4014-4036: 6.6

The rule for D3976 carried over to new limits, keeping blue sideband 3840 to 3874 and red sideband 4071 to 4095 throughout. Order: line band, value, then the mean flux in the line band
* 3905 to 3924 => 0.029 mag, 13.6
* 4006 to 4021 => -0.053 mag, 15.3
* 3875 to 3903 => 0.137 mag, 12.1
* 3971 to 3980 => 0.241 mag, 11.5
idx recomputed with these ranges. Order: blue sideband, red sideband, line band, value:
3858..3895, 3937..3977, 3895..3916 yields -2.49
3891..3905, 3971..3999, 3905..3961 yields 5.15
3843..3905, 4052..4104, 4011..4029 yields -2.08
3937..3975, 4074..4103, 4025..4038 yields -2.38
